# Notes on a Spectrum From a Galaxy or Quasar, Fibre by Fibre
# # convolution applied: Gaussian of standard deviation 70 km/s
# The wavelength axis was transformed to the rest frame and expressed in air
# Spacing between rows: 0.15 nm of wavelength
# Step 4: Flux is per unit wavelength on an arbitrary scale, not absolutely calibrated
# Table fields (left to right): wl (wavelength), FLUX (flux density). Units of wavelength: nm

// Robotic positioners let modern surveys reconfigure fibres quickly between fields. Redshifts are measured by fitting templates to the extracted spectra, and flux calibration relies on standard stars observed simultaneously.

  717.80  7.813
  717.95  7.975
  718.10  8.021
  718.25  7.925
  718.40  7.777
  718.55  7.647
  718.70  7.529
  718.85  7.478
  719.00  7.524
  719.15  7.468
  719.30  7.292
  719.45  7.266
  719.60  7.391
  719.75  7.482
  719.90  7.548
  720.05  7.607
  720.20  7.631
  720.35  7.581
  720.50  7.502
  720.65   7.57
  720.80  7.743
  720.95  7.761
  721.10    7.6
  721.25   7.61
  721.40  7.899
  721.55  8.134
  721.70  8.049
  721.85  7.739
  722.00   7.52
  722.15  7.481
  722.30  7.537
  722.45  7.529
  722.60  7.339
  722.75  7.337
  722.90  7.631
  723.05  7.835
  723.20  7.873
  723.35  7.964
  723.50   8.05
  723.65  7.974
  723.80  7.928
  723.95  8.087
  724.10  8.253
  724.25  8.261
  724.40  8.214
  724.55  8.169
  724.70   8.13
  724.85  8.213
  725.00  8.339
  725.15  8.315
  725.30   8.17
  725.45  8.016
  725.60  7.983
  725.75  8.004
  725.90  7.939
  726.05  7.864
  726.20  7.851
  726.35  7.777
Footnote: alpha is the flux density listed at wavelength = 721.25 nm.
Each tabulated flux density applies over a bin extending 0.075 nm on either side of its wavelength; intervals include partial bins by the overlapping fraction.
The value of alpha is 7.61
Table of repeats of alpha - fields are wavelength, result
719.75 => 7.482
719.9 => 7.548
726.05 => 7.864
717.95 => 7.975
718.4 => 7.777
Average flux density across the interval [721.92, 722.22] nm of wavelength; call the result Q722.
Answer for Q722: 7.5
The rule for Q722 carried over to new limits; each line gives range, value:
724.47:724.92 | 8.17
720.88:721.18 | 7.68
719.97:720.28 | 7.62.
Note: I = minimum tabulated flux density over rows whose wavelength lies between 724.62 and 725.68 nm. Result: 7.983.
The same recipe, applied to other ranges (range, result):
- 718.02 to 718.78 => 7.529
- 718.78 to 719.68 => 7.266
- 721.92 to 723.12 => 7.337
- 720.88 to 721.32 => 7.6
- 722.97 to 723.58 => 7.835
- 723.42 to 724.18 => 7.928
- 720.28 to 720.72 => 7.502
